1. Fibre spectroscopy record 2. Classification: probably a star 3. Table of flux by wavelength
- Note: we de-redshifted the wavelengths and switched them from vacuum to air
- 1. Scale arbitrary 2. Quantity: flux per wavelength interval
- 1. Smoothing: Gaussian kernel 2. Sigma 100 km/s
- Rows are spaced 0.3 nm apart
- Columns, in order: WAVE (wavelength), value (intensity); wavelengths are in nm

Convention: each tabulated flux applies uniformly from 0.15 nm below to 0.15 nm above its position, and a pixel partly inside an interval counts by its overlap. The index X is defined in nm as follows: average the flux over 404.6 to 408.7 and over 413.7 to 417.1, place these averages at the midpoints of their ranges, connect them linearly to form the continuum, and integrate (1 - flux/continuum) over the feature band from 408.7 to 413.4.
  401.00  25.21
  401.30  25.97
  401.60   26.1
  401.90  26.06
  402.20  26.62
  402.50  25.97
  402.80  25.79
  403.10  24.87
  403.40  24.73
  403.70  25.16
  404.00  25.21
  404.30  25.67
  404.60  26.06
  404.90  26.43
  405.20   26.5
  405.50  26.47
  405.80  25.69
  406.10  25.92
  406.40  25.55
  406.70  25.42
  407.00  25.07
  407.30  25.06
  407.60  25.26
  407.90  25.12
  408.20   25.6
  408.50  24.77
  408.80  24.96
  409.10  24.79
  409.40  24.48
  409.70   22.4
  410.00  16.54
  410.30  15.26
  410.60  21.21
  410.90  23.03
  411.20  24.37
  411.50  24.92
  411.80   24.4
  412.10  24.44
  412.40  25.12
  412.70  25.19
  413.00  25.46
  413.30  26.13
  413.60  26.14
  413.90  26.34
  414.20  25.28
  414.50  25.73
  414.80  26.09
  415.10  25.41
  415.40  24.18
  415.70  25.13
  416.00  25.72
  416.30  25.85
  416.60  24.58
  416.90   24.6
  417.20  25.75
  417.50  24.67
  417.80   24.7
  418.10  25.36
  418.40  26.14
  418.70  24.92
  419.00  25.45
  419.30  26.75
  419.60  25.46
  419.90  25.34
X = 0.41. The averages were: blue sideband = 25.6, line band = 23.2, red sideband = 25.4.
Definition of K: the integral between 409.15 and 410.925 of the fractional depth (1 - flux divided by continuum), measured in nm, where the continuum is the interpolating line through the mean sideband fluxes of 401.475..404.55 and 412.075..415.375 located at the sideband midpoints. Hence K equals 0.35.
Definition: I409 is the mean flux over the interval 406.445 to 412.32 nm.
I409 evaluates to 23.6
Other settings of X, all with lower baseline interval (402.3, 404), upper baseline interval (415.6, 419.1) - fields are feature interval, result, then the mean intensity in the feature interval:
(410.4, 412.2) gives 0.13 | 23.5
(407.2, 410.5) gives 0.29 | 23.1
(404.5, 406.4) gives -0.06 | 26.1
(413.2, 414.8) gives -0.04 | 25.9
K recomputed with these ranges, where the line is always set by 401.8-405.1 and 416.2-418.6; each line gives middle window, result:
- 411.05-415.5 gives 0.01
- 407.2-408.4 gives 0.01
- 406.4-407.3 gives 0.01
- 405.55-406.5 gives -0.01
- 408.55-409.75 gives 0.05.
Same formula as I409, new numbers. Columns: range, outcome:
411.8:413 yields 24.9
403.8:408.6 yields 25.6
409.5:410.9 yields 19.5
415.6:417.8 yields 25.2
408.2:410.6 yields 22.1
